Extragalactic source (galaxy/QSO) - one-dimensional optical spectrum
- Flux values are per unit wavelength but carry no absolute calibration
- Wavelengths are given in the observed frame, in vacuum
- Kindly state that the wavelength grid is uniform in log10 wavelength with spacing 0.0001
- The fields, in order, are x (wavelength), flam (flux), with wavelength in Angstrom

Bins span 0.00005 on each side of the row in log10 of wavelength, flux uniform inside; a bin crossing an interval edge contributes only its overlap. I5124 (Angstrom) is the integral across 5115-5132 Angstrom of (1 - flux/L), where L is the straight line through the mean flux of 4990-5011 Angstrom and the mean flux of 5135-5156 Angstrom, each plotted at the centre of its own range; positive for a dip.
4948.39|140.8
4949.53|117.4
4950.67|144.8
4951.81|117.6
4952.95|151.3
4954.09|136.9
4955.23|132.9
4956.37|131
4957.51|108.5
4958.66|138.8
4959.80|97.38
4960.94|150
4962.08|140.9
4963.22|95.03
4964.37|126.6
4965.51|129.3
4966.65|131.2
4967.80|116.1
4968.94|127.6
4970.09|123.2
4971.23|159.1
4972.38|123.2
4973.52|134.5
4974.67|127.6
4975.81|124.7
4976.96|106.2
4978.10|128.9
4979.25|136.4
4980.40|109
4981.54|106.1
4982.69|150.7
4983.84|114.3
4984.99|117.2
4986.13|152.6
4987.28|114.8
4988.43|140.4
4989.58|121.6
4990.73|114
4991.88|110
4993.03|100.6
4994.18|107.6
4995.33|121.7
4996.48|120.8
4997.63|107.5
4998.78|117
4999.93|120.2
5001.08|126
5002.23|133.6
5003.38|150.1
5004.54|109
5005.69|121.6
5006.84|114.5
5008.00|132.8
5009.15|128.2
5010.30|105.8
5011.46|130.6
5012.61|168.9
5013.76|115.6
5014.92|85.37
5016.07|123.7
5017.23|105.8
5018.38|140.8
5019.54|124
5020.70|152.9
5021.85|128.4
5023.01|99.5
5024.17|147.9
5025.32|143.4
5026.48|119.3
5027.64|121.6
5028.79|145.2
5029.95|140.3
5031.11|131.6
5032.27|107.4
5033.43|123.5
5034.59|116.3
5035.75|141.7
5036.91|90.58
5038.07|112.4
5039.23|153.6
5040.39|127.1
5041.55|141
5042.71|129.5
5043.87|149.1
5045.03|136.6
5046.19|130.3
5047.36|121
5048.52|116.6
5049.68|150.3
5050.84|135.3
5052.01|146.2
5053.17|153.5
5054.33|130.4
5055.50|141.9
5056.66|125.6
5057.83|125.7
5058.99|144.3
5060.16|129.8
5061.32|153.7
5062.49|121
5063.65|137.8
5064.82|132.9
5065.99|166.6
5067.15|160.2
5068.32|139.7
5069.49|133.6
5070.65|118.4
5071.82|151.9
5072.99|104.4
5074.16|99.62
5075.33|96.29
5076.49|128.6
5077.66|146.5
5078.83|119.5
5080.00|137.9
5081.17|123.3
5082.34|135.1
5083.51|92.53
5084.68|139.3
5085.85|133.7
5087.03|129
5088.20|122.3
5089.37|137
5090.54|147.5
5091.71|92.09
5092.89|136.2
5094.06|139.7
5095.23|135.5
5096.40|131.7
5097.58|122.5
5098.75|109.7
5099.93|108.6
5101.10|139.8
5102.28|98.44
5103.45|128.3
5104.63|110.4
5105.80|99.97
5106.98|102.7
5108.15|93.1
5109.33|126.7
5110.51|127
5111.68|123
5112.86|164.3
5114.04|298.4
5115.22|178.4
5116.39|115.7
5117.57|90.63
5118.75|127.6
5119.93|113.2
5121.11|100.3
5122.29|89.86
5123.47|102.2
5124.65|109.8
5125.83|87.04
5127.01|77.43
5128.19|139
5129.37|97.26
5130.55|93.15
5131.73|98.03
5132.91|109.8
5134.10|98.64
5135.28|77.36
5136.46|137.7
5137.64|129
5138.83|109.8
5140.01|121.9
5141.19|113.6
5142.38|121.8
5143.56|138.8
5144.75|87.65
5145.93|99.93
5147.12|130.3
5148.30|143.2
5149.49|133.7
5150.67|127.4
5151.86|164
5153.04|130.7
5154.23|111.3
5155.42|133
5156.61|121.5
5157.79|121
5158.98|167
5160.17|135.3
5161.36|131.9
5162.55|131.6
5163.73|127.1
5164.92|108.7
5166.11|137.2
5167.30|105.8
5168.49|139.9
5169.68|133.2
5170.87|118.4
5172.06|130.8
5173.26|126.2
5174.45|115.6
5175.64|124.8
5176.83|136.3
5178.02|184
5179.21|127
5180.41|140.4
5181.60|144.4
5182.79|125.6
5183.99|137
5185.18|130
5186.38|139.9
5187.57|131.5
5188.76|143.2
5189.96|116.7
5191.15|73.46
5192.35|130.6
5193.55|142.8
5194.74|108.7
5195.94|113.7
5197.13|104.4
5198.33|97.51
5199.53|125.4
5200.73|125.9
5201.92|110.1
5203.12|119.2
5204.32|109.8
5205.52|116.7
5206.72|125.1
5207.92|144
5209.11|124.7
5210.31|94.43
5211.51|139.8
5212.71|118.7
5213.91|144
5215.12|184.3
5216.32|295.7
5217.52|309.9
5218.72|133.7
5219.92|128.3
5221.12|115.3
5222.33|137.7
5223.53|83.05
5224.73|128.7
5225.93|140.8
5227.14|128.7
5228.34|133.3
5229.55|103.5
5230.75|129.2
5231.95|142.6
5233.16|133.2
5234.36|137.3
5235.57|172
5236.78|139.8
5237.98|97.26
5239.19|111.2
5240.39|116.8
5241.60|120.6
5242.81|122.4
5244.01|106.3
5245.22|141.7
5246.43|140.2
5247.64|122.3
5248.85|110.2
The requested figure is 2.2 Angstrom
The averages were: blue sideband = 119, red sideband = 124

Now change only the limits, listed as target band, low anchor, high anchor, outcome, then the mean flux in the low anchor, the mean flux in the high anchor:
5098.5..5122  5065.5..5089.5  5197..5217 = 0.55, 129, 135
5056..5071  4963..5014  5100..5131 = -1.97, 124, 120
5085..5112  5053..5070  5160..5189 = 3.03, 139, 132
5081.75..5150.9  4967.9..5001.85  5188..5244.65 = 3.81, 123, 132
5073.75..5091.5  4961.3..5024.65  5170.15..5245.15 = 0.29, 124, 132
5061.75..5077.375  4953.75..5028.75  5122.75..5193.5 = -0.83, 125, 123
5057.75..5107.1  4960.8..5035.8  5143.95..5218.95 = 0.53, 125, 133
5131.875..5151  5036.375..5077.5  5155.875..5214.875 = 1.77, 133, 127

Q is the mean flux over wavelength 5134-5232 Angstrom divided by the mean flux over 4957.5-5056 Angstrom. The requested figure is 1.03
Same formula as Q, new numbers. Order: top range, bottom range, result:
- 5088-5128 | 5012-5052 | 0.96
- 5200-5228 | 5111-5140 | 1.18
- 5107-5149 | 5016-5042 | 0.93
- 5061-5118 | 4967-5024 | 1.05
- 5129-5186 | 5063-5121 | 0.97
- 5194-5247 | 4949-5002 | 1.07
